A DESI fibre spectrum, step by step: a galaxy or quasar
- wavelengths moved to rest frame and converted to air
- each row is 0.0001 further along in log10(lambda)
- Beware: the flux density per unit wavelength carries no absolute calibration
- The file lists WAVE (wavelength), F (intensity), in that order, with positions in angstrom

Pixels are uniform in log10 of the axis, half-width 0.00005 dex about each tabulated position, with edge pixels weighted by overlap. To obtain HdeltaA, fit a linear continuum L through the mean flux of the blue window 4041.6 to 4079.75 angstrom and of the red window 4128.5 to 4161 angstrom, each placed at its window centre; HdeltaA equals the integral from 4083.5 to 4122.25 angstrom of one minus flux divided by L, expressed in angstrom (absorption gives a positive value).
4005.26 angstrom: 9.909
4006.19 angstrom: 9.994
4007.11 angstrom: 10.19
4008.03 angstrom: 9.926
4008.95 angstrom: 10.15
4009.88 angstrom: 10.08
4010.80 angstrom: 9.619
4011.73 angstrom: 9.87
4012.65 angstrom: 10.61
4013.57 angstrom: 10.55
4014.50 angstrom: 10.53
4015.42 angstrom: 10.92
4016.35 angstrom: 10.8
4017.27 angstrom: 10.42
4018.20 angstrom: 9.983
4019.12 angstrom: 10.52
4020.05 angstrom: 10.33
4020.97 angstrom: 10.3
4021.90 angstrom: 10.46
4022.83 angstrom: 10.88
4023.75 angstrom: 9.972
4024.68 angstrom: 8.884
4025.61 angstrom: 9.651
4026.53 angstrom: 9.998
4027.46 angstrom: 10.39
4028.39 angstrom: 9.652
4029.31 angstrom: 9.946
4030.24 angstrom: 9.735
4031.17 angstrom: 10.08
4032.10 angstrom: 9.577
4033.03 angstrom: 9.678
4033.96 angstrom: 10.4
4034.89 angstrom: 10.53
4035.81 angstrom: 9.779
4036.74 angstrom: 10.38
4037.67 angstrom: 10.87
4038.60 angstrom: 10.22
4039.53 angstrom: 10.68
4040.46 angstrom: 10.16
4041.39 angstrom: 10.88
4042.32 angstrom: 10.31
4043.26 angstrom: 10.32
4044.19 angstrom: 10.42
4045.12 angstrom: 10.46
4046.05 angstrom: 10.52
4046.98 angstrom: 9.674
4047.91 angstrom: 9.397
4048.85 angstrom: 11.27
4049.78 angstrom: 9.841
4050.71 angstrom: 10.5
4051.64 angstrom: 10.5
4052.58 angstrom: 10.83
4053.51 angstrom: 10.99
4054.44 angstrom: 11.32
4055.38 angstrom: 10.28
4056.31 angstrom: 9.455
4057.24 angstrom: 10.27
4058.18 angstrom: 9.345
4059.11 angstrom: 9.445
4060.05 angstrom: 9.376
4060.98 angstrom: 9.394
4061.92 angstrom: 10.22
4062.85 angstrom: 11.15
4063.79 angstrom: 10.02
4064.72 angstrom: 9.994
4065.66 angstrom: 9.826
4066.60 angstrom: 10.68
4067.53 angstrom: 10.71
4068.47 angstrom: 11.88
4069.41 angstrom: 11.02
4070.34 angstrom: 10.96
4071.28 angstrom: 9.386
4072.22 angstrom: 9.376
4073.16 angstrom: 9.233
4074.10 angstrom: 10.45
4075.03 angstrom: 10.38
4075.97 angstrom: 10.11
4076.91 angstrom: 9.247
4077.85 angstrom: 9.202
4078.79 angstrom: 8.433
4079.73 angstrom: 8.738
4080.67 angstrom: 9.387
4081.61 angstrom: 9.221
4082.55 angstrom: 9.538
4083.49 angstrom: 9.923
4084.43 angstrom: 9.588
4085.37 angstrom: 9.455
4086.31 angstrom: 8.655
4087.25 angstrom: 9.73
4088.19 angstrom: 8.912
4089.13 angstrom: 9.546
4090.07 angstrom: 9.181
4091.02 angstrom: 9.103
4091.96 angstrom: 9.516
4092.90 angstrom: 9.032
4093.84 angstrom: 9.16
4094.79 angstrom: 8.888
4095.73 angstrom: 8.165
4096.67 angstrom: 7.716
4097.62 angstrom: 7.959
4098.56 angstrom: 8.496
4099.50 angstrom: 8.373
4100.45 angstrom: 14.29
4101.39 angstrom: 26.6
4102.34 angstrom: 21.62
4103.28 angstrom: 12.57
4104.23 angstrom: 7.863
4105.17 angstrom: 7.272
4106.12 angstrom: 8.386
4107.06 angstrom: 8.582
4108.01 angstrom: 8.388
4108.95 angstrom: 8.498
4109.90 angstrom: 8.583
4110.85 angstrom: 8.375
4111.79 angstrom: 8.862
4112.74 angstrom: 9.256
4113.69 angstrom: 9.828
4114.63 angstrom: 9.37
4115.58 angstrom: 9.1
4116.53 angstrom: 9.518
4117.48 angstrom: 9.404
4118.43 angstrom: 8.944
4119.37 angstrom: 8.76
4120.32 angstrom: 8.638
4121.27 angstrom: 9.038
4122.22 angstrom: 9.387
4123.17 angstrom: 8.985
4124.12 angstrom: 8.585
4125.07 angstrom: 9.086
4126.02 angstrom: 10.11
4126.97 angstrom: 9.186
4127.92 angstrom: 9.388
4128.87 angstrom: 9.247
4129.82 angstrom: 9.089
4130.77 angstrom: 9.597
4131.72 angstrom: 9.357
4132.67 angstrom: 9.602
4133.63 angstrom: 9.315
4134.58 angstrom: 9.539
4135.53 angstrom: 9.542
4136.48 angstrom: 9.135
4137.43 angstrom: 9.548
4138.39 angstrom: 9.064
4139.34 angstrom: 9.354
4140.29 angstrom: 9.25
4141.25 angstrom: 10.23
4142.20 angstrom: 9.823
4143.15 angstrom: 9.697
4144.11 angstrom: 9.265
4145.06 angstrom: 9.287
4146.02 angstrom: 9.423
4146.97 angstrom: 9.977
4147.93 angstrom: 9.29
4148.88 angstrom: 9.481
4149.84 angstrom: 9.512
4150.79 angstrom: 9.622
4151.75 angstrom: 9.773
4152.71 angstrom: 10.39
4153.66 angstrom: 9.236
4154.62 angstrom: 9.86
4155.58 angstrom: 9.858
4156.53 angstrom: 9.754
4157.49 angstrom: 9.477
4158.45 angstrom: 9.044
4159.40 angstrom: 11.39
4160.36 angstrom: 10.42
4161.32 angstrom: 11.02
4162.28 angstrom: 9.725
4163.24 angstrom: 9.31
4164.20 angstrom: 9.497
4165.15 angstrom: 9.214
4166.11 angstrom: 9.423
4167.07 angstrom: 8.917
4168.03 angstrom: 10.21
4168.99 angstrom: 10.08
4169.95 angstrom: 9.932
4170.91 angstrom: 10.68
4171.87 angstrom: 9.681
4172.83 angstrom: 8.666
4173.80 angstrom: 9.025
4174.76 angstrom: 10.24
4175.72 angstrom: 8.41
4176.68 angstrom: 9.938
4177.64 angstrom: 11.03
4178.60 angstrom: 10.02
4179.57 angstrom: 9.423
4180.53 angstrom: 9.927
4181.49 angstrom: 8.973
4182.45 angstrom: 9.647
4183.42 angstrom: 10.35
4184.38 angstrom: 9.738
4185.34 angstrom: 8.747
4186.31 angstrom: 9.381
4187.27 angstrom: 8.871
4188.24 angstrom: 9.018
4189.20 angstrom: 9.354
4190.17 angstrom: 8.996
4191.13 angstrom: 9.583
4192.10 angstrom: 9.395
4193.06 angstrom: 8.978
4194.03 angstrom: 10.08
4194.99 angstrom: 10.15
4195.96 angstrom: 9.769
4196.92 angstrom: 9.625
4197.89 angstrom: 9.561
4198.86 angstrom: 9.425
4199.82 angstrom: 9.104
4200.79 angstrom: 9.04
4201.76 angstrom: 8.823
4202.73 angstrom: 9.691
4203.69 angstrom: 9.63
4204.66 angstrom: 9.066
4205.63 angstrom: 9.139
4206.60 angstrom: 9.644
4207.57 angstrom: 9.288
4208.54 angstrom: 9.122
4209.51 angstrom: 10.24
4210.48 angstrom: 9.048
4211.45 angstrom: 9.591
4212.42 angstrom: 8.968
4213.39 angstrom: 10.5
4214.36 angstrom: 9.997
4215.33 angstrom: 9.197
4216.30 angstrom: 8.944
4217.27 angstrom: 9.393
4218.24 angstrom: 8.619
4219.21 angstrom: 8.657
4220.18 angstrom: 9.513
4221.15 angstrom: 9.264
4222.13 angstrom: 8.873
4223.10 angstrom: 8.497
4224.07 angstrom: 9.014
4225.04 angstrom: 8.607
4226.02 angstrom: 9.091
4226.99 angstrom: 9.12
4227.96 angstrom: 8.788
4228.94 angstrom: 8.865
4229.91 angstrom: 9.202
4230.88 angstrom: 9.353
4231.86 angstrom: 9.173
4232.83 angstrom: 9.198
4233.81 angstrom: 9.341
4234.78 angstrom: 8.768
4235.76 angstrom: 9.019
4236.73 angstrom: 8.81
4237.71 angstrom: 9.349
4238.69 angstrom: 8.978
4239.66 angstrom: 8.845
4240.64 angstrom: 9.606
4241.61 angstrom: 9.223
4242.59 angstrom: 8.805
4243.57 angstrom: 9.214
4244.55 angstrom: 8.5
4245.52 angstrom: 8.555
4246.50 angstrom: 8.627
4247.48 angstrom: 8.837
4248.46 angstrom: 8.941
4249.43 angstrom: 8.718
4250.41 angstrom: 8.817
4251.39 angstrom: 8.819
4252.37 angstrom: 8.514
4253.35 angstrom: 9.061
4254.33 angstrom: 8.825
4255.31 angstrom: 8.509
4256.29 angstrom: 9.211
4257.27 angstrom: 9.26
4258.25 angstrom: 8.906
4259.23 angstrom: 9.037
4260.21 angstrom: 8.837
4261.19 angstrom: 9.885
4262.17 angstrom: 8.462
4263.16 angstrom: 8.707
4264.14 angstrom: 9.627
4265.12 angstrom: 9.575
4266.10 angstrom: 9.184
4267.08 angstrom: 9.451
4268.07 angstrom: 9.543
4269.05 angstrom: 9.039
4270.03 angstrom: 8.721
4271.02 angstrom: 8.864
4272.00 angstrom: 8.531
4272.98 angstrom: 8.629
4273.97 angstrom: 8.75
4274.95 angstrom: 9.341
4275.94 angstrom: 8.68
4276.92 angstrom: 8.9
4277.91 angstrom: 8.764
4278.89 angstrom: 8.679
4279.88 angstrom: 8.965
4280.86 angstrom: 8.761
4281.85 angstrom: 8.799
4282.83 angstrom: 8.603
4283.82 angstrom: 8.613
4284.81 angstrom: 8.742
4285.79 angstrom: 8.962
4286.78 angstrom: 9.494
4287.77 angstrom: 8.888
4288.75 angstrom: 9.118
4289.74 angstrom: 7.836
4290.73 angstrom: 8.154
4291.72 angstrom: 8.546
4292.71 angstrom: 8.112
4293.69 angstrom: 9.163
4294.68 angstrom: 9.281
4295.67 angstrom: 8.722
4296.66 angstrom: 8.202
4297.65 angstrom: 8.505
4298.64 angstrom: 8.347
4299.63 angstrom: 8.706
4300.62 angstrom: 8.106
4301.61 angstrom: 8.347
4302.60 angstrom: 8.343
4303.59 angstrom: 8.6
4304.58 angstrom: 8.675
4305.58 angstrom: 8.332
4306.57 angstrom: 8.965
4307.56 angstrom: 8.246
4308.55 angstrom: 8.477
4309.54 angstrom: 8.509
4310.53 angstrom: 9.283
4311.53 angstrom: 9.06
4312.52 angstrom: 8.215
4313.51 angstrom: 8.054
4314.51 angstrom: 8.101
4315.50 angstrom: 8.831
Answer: 0.2 angstrom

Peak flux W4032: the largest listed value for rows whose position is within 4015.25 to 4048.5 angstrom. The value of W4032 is 10.92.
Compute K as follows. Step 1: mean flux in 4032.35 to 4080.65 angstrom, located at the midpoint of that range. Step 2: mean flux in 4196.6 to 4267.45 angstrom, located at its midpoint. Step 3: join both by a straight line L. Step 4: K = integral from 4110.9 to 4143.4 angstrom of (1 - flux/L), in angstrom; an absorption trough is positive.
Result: 1.4 angstrom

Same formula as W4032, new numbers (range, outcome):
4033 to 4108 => 26.6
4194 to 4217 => 10.5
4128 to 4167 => 11.39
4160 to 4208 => 11.03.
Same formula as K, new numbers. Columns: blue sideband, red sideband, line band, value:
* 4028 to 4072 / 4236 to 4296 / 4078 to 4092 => 1.10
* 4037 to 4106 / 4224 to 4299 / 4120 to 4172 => 0.69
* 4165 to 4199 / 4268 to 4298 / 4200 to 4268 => 0.38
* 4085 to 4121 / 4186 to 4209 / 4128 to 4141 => 0.43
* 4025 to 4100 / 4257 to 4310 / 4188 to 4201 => -0.34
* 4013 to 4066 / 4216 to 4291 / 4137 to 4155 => 0.00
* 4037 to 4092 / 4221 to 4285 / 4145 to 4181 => -1.14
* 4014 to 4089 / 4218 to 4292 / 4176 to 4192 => -0.37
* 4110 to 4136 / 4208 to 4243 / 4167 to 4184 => -1.04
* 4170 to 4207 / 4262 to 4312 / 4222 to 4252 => 0.60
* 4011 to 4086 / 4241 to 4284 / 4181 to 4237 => -0.33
